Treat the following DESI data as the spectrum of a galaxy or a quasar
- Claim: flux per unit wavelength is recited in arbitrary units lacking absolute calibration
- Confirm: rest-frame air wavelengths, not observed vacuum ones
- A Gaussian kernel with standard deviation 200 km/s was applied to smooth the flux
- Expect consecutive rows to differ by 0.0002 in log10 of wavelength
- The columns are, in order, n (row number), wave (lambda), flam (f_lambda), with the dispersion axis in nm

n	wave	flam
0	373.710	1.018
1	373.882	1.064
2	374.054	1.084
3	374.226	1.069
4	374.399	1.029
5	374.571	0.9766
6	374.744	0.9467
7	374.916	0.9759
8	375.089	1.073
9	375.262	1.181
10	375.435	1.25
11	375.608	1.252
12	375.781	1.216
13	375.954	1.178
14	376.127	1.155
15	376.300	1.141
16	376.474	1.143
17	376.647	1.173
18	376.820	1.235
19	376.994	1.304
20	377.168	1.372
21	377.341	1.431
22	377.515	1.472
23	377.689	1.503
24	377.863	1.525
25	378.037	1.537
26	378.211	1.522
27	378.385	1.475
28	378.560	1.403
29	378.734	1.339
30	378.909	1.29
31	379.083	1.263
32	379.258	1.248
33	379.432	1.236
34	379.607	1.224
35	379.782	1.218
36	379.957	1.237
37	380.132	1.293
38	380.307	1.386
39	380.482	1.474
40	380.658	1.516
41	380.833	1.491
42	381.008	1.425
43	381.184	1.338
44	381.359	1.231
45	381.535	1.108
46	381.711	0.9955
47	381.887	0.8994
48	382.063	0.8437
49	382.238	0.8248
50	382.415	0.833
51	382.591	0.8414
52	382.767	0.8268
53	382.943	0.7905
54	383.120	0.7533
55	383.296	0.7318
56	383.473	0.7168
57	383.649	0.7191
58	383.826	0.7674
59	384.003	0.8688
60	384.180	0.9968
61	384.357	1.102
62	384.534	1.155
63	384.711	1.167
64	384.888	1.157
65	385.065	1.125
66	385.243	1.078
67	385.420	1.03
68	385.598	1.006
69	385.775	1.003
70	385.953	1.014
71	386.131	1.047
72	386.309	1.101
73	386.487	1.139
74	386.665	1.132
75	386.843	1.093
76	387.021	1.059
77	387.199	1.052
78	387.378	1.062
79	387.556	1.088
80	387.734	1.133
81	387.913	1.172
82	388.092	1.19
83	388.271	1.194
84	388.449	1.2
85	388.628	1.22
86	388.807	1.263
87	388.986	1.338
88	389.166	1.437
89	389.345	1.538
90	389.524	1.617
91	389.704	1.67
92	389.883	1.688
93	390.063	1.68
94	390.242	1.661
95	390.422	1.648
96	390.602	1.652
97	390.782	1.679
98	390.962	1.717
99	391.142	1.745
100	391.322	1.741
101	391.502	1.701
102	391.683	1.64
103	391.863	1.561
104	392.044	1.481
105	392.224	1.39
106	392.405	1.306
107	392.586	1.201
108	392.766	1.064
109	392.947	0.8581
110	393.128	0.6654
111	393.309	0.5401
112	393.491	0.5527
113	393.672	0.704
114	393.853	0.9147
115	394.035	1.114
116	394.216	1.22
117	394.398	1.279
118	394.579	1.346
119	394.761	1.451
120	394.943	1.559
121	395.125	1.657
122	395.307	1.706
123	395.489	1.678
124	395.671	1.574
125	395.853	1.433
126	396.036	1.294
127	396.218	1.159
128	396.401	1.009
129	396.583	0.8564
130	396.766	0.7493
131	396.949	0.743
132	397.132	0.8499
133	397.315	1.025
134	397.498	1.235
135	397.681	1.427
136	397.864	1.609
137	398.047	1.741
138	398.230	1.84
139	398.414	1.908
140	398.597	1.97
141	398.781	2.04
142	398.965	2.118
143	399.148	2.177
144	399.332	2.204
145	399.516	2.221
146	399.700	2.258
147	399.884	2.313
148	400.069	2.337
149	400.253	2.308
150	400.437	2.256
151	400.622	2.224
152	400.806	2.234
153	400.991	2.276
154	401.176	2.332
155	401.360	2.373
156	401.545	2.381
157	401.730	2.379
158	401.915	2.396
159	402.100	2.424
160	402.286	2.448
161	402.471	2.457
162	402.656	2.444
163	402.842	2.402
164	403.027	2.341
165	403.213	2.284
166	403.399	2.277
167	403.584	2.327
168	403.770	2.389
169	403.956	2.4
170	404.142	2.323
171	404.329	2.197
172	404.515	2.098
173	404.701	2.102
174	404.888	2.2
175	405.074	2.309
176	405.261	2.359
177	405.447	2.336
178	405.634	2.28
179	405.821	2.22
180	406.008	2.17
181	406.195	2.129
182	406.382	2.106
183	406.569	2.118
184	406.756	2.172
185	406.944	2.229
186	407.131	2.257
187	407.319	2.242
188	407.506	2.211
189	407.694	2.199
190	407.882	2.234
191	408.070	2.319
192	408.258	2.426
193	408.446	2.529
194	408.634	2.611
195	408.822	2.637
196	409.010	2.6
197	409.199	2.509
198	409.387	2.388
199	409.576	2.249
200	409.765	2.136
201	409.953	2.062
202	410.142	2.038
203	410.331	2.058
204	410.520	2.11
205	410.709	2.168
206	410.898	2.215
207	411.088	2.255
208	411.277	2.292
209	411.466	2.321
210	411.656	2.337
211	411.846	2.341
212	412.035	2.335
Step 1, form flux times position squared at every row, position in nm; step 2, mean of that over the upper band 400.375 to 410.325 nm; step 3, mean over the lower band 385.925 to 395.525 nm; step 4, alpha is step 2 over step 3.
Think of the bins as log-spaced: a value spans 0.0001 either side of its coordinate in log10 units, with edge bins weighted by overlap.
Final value 1.89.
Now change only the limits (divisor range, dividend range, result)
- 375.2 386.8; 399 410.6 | 2.24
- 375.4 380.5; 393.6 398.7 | 1.11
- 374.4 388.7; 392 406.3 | 1.73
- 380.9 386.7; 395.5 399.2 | 1.55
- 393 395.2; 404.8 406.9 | 2.18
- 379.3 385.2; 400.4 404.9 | 2.41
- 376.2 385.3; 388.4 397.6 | 1.20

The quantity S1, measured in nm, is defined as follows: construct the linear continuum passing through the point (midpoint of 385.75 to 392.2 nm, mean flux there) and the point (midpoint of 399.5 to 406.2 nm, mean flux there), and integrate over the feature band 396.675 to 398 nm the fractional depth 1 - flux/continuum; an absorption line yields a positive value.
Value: 0.566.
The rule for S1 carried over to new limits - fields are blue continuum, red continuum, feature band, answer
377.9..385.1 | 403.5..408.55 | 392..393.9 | 0.80 nm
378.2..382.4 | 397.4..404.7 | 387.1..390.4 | 0.58 nm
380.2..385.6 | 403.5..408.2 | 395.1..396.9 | 0.45 nm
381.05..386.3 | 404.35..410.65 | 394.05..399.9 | 0.57 nm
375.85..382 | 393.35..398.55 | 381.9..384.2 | 0.87 nm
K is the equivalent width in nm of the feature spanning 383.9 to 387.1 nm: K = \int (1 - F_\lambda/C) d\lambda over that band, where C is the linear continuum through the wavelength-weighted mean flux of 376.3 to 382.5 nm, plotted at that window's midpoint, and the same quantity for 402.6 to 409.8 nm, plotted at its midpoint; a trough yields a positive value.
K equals 0.93 nm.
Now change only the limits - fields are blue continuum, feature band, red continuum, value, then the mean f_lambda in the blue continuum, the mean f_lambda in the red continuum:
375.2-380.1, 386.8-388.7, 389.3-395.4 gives 0.312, 1.31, 1.38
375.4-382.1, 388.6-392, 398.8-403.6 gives 0.419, 1.29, 2.31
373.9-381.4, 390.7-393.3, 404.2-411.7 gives 0.529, 1.27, 2.26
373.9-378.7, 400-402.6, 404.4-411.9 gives -0.383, 1.24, 2.26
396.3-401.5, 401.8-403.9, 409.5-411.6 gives -0.482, 1.81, 2.18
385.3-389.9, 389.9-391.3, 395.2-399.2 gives -0.441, 1.2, 1.46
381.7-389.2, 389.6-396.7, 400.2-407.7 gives 0.789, 1.03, 2.28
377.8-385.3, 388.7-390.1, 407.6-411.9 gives -0.053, 1.14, 2.3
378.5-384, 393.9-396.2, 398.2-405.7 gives 0.560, 1.1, 2.27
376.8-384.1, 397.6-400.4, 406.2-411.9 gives -0.215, 1.18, 2.28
